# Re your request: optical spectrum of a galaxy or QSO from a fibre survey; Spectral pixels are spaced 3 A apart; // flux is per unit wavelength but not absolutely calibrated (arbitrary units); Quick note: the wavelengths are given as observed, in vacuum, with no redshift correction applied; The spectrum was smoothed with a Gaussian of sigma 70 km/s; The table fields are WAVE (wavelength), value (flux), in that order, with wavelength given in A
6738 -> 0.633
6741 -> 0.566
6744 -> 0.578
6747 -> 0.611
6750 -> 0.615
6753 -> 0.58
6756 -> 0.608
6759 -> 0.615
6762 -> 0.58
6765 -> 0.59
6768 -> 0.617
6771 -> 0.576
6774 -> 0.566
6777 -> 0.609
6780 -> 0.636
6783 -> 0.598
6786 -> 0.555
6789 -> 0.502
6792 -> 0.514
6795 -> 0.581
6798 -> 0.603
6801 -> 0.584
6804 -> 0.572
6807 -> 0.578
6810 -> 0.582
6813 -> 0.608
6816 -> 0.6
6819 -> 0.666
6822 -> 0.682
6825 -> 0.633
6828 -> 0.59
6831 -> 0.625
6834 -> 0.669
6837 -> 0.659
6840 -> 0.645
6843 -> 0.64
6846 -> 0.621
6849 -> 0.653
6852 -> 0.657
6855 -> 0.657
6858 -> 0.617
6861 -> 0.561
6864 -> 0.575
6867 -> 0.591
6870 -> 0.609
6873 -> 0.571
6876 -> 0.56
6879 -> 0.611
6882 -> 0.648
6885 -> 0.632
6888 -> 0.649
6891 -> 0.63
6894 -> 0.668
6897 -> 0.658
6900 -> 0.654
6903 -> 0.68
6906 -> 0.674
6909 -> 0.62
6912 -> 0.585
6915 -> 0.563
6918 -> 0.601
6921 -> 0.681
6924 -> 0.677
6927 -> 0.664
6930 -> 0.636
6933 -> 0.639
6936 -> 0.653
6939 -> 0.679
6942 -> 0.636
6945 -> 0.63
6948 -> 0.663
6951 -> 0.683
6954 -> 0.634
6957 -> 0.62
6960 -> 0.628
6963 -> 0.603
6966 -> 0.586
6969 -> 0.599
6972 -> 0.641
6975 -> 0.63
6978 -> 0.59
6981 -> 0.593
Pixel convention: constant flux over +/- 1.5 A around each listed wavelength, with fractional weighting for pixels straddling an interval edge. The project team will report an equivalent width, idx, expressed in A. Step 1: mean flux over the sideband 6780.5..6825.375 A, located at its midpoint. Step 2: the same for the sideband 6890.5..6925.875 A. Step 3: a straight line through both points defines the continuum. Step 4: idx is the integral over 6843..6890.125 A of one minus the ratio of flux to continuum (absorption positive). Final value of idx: 0.5 A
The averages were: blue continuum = 0.59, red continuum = 0.641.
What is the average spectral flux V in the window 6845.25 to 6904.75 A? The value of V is 0.625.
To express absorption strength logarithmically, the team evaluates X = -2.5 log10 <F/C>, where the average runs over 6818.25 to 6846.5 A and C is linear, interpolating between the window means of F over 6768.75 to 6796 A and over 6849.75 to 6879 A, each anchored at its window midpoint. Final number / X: -0.09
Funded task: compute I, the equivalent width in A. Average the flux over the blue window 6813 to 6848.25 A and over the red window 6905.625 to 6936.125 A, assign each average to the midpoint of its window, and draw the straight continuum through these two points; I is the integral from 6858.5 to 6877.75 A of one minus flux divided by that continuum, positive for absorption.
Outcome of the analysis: 1.7 A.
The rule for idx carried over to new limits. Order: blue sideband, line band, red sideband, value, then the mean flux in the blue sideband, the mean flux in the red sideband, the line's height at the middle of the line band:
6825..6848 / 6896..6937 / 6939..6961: 0.0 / 0.636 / 0.645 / 0.642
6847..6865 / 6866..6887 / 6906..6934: 0.7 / 0.621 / 0.632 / 0.625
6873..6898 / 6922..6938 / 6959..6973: -1.0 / 0.628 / 0.61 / 0.618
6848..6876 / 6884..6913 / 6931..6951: -0.9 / 0.607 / 0.652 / 0.628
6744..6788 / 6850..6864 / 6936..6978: -0.1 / 0.595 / 0.632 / 0.613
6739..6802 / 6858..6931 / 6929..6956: 0.9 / 0.585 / 0.65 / 0.632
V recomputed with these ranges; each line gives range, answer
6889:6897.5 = 0.651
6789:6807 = 0.566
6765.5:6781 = 0.599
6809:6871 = 0.626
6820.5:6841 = 0.643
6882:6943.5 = 0.644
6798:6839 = 0.619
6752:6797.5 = 0.582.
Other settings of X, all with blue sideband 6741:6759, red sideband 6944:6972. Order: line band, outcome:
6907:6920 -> 0.04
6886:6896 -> -0.05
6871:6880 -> 0.06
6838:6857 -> -0.06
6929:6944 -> -0.04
